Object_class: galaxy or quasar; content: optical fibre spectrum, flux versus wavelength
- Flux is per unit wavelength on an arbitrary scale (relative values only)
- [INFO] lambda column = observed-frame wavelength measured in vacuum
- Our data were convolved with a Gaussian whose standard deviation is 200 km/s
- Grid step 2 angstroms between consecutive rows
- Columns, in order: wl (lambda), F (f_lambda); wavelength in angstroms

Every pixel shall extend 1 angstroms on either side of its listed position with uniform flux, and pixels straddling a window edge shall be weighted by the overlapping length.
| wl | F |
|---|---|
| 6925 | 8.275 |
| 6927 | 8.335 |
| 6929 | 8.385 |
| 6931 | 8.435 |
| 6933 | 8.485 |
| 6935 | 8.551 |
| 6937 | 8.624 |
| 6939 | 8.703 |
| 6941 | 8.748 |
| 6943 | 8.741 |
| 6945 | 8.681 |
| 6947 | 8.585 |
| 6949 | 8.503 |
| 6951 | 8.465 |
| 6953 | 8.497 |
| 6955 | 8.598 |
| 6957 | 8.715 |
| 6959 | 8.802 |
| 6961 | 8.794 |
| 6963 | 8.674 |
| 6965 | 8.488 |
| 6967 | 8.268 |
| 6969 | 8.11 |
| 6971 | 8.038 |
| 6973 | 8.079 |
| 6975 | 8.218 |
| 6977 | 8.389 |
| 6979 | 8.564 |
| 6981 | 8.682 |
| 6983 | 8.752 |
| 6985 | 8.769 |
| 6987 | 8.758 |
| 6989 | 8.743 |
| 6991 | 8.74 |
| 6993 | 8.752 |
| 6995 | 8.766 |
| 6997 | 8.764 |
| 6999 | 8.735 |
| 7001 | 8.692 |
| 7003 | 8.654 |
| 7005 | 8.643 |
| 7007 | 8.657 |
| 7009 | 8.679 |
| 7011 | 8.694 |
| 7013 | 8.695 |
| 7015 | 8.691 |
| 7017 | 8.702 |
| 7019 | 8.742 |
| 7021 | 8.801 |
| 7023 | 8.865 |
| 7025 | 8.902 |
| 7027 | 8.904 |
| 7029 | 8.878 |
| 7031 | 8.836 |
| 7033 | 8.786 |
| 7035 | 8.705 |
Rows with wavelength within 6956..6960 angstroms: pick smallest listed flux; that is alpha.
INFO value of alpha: 8.715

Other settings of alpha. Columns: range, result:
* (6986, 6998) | 8.74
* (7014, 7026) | 8.691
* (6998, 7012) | 8.643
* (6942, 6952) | 8.465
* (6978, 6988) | 8.564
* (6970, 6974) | 8.038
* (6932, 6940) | 8.485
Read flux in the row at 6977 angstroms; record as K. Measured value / 8.389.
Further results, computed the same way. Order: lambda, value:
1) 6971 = 8.038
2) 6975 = 8.218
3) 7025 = 8.902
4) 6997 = 8.764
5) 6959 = 8.802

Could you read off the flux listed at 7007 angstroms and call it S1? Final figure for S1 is 8.657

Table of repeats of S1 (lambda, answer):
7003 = 8.654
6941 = 8.748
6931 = 8.435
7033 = 8.786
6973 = 8.079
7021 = 8.801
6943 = 8.741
